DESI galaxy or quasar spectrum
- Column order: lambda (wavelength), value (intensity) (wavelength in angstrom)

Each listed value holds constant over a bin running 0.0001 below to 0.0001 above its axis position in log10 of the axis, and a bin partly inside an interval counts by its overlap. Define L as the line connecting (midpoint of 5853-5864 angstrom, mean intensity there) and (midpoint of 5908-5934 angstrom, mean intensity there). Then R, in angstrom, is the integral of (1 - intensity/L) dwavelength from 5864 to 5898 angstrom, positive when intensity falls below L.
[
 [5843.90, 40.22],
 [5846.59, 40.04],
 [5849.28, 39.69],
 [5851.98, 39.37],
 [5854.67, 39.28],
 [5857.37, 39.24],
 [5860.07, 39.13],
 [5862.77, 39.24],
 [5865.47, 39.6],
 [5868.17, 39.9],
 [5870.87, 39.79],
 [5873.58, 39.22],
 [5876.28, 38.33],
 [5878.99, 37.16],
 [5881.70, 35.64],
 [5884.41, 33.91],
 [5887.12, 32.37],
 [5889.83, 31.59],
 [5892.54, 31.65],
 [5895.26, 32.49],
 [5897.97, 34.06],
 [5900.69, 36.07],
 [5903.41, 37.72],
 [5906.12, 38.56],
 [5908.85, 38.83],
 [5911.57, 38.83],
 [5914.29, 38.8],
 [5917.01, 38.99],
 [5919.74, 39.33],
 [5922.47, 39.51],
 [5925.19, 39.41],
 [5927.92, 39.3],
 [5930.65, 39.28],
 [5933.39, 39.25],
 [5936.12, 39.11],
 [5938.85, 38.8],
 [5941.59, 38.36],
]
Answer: 2.86 angstrom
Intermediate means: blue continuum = 39.2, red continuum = 39.2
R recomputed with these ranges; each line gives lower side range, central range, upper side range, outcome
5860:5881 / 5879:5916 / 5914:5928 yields 3.39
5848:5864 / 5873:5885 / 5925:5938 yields 0.73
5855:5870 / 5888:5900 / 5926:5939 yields 2.04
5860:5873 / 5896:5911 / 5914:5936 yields 0.92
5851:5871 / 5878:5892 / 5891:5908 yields 1.10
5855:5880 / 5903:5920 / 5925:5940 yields 0.18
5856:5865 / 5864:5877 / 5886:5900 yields -0.79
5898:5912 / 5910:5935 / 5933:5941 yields -0.55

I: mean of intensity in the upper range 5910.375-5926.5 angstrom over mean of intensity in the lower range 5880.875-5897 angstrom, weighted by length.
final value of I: 1.2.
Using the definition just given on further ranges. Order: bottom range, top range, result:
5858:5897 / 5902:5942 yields 1.07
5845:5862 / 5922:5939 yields 1.00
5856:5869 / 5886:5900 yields 0.83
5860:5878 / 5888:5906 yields 0.87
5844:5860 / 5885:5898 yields 0.82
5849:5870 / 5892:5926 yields 0.95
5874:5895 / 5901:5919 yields 1.12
